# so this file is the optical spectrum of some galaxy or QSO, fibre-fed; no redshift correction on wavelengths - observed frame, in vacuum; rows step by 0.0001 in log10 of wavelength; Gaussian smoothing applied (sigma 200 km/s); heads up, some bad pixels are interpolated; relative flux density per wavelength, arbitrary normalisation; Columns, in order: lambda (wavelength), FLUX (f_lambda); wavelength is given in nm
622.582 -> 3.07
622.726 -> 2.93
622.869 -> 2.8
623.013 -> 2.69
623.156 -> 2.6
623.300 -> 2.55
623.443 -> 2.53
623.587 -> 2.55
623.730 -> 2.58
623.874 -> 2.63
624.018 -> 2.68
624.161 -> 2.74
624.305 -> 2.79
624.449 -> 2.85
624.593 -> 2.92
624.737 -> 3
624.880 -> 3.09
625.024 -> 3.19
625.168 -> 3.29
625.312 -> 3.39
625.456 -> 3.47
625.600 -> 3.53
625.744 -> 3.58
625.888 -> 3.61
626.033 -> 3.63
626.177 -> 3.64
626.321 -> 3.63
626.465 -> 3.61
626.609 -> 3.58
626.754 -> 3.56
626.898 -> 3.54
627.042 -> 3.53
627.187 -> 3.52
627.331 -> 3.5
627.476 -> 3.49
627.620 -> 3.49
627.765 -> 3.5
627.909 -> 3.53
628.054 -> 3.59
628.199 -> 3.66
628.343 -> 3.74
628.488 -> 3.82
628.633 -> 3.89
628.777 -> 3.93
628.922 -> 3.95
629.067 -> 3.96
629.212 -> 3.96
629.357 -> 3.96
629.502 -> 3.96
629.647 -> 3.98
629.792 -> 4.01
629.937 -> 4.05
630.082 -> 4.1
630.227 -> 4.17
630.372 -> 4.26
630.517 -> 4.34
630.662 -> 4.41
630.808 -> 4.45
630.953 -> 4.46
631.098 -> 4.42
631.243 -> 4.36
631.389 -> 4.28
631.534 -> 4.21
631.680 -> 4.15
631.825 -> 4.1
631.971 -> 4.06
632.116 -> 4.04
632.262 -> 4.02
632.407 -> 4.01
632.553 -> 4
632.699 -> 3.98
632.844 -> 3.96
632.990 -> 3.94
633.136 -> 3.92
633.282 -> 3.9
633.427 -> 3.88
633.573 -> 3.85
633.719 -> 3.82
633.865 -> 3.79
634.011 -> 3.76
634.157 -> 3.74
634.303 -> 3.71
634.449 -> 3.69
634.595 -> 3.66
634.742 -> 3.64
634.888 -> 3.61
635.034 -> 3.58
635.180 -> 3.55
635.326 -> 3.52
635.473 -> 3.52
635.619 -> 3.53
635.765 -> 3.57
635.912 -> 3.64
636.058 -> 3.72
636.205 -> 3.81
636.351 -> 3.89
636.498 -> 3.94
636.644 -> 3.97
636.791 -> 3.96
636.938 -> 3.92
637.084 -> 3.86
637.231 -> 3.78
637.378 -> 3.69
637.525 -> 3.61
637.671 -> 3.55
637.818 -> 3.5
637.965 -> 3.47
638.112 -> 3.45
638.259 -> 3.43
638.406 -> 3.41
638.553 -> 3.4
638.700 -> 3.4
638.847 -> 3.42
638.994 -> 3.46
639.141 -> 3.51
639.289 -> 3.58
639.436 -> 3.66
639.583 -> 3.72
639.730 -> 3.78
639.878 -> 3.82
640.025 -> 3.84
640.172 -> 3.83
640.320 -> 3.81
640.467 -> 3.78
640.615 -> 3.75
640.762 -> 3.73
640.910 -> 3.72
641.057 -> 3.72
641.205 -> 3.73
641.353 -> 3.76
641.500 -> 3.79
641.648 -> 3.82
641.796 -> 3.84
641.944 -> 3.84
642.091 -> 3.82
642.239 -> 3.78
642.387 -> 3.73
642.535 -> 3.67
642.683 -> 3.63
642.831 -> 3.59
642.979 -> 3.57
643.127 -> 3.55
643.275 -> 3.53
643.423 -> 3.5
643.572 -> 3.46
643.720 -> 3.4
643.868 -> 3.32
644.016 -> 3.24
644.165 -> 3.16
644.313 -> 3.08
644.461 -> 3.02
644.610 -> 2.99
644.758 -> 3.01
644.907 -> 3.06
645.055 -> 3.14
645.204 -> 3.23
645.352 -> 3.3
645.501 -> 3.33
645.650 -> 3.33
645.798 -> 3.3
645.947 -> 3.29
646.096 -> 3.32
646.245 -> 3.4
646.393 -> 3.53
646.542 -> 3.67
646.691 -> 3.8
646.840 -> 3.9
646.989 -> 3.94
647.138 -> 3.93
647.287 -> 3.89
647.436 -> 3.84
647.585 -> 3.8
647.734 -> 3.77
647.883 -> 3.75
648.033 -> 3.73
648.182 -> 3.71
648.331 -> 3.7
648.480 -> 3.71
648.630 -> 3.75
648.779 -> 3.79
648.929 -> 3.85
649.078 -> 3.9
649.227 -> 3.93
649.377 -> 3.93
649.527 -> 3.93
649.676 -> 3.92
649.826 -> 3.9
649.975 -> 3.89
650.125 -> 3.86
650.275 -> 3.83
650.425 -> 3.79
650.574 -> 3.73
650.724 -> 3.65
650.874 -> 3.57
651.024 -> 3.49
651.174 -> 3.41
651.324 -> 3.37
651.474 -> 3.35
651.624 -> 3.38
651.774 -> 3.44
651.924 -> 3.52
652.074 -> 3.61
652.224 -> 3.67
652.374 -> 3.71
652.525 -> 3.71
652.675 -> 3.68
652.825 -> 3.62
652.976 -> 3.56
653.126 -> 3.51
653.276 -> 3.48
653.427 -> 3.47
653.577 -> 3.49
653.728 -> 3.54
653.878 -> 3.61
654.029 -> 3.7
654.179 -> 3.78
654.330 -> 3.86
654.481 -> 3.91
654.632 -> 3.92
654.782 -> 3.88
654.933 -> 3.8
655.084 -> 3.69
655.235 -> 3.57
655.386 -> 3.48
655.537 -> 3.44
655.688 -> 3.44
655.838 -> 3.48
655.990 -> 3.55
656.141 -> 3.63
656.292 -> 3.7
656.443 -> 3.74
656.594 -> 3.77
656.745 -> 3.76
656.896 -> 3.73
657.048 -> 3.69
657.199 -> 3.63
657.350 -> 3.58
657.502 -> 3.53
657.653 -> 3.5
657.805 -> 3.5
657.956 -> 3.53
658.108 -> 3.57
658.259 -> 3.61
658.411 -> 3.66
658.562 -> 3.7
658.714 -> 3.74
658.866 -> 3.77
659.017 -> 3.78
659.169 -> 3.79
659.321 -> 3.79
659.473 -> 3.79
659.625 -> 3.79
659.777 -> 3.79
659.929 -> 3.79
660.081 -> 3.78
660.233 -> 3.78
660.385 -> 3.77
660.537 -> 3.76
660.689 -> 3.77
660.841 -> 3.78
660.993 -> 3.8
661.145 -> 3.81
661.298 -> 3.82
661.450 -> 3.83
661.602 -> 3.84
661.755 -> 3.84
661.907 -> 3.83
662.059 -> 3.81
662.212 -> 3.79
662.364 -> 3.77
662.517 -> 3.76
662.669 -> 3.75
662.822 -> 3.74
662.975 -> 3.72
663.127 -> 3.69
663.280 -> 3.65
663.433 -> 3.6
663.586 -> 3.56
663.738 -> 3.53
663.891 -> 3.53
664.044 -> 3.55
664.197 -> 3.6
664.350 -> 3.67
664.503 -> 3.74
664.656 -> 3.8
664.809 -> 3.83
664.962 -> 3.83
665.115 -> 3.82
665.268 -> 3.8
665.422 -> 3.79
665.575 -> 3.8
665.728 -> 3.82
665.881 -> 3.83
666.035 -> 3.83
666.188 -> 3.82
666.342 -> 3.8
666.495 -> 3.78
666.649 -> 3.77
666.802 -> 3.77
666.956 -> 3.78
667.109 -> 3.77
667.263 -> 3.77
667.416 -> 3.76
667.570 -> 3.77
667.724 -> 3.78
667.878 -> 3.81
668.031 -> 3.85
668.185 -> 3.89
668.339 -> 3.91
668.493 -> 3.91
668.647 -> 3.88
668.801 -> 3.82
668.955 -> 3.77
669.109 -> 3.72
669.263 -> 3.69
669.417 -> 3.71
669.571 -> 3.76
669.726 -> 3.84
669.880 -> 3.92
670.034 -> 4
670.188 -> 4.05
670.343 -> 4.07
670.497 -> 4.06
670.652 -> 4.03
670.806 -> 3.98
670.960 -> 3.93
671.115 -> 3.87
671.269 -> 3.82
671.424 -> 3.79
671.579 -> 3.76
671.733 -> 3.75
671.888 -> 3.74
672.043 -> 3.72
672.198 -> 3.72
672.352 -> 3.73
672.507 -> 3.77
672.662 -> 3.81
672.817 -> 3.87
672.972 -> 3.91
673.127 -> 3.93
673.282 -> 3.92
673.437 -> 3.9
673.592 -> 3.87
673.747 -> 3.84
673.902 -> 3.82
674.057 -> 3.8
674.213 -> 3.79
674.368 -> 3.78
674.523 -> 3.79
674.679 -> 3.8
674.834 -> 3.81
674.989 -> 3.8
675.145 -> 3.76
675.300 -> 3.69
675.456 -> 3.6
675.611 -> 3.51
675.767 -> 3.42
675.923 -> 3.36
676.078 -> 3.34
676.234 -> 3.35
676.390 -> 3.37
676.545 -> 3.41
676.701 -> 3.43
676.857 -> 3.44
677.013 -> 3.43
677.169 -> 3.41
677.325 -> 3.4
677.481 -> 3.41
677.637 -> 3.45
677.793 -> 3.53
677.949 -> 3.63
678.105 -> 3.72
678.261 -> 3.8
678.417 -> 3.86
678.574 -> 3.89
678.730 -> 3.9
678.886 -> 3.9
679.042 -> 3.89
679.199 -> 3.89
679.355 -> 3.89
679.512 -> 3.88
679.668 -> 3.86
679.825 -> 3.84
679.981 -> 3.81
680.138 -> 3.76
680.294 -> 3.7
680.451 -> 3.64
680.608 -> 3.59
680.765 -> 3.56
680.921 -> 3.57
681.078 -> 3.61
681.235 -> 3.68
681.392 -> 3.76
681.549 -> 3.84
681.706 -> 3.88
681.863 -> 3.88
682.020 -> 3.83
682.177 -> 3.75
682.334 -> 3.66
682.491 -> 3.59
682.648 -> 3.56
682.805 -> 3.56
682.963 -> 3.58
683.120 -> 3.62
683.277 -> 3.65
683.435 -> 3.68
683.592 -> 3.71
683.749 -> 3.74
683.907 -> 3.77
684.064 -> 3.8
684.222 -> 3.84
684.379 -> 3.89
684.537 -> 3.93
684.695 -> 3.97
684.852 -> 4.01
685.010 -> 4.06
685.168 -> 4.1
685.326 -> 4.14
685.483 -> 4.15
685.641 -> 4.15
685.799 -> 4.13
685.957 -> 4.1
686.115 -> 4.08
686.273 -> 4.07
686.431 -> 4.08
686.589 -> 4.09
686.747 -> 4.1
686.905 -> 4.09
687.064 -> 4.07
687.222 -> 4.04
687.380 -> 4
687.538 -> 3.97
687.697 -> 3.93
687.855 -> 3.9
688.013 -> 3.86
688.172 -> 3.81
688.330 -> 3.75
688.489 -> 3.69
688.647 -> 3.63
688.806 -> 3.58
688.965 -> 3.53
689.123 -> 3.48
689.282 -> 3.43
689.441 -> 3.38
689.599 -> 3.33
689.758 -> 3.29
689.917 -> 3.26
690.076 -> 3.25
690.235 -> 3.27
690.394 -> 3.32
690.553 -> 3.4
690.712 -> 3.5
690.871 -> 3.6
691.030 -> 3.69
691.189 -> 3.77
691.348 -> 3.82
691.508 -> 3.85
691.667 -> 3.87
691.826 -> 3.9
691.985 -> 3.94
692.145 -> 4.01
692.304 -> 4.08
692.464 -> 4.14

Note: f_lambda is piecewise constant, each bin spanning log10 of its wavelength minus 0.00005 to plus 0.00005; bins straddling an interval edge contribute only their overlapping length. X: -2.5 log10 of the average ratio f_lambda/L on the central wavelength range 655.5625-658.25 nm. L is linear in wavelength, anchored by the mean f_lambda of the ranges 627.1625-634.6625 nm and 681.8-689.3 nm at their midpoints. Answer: 0.086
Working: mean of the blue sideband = 3.94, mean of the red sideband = 3.86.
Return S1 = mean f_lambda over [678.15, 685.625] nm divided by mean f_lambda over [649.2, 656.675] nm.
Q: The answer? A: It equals 1.04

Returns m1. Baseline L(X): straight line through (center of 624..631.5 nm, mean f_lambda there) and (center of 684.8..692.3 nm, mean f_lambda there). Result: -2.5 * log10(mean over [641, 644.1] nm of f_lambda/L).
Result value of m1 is 0.03 mag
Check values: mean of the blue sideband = 3.7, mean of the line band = 3.63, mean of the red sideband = 3.8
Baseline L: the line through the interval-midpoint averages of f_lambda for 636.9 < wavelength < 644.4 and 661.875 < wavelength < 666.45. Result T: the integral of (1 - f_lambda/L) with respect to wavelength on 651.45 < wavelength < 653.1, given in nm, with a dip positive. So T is 0.05 nm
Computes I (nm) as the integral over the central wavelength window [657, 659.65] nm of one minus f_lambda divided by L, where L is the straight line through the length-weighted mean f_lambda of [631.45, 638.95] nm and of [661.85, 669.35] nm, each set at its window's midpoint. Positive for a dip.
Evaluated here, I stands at 0.069 nm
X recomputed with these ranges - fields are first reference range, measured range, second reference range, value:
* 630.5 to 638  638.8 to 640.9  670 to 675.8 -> 0.05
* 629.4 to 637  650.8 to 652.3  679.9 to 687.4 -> 0.12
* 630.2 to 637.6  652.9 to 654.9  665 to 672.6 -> 0.06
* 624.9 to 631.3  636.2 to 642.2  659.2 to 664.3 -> 0.02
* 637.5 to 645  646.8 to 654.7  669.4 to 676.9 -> -0.03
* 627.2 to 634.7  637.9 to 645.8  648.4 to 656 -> 0.08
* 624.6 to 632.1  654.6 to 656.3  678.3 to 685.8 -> 0.05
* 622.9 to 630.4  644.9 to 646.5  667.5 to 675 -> 0.09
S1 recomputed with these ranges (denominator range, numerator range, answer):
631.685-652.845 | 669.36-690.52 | 1.03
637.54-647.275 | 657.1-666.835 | 1.05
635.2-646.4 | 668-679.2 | 1.05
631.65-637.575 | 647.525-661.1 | 0.97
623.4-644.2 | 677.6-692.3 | 1.03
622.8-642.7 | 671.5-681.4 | 1.01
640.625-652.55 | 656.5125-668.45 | 1.04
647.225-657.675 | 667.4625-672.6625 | 1.04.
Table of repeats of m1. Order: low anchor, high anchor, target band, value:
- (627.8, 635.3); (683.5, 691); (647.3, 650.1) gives 0.02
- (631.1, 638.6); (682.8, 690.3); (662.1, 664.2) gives 0.04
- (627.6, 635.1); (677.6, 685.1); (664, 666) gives 0.02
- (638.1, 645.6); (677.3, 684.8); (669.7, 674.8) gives -0.05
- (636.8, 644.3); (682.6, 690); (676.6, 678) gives 0.10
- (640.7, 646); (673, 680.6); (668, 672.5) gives -0.06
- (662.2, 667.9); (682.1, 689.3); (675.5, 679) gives 0.08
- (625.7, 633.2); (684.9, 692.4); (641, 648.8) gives 0.09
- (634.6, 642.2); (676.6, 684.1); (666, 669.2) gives -0.03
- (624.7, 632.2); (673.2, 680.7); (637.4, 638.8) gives 0.09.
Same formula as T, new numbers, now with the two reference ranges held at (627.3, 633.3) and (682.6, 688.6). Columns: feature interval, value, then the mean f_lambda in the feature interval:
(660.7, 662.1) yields 0.047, 3.82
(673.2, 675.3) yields 0.060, 3.82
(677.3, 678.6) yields 0.097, 3.63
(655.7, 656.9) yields 0.091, 3.66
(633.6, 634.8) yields 0.077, 3.73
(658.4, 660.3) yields 0.087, 3.77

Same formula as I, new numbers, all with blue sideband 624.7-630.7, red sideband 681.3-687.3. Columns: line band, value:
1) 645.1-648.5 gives 0.144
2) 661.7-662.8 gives 0.009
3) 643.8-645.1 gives 0.225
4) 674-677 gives 0.215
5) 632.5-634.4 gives -0.069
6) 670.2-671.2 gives -0.037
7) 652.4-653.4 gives 0.052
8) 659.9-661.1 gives 0.011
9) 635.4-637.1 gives -0.018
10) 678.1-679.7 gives 0.003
